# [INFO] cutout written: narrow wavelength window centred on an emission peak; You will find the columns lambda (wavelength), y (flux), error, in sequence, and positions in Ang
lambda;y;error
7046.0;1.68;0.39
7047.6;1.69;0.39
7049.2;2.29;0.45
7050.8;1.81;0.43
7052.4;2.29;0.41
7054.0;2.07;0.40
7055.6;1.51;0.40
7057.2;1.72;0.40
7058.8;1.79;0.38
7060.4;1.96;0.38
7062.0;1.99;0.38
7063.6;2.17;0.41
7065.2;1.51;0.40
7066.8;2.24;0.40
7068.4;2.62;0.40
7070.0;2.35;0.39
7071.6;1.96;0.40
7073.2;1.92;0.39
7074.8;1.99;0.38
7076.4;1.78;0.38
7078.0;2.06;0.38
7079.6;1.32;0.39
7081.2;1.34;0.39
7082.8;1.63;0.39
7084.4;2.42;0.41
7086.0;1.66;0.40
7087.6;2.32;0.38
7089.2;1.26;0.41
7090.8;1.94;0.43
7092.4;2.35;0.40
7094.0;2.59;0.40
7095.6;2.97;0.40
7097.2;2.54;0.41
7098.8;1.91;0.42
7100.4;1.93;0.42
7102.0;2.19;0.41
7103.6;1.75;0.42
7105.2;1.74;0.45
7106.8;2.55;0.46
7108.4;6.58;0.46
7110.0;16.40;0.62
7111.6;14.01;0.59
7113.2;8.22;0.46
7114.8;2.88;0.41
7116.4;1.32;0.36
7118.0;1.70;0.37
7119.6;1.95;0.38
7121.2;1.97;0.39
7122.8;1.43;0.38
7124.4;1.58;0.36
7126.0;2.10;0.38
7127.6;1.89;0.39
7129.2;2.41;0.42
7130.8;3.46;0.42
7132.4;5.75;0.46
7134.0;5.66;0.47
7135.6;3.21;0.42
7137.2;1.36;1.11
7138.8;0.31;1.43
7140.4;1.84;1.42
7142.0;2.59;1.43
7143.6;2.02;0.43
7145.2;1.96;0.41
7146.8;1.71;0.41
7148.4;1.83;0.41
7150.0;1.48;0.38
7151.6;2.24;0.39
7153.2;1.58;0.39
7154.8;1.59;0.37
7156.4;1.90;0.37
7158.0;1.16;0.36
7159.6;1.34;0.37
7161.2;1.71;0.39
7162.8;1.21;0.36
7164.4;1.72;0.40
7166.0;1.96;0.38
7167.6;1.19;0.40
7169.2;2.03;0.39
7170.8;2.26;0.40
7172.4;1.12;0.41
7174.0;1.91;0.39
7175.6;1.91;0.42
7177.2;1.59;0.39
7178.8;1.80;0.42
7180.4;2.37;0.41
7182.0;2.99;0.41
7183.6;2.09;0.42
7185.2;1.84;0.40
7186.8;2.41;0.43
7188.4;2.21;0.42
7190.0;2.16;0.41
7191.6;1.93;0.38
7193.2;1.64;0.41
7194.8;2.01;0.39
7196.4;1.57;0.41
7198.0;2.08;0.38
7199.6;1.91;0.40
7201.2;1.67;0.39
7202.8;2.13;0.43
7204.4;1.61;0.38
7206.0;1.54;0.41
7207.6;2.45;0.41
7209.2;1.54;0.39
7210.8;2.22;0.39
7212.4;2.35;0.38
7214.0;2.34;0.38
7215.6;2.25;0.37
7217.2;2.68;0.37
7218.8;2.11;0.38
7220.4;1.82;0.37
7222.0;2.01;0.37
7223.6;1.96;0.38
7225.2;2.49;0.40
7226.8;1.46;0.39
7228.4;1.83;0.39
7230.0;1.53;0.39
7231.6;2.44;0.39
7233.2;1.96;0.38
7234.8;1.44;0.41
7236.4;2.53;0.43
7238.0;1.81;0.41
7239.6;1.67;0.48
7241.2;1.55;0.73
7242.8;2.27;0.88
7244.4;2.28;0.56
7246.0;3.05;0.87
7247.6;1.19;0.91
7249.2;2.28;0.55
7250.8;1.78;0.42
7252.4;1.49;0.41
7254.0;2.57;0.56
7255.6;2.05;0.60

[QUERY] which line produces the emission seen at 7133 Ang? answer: [N II] 6583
